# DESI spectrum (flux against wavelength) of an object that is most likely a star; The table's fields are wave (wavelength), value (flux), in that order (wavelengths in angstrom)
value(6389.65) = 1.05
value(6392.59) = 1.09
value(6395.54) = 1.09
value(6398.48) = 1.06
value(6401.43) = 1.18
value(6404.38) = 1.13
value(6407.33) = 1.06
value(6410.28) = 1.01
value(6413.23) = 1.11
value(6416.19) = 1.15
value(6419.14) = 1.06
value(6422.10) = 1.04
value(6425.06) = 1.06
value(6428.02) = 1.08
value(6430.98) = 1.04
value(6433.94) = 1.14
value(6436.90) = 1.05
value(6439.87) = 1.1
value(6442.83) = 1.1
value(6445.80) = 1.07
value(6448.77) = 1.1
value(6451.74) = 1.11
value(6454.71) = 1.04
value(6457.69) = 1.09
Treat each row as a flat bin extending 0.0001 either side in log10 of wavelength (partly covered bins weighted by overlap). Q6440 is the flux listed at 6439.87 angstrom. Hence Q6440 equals 1.1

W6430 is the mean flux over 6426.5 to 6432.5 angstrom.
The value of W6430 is 1.06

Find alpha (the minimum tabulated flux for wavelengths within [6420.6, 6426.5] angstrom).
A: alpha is 1.04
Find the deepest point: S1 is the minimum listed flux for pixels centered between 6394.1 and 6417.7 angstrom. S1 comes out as 1.01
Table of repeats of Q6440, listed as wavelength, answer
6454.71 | 1.04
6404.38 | 1.13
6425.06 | 1.06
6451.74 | 1.11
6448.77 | 1.1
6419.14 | 1.06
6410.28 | 1.01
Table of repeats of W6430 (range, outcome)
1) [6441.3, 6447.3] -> 1.09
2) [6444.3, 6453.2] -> 1.09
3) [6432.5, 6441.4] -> 1.1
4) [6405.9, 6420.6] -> 1.08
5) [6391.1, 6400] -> 1.08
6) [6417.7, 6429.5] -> 1.06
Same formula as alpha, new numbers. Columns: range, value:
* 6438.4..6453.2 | 1.07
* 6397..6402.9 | 1.06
